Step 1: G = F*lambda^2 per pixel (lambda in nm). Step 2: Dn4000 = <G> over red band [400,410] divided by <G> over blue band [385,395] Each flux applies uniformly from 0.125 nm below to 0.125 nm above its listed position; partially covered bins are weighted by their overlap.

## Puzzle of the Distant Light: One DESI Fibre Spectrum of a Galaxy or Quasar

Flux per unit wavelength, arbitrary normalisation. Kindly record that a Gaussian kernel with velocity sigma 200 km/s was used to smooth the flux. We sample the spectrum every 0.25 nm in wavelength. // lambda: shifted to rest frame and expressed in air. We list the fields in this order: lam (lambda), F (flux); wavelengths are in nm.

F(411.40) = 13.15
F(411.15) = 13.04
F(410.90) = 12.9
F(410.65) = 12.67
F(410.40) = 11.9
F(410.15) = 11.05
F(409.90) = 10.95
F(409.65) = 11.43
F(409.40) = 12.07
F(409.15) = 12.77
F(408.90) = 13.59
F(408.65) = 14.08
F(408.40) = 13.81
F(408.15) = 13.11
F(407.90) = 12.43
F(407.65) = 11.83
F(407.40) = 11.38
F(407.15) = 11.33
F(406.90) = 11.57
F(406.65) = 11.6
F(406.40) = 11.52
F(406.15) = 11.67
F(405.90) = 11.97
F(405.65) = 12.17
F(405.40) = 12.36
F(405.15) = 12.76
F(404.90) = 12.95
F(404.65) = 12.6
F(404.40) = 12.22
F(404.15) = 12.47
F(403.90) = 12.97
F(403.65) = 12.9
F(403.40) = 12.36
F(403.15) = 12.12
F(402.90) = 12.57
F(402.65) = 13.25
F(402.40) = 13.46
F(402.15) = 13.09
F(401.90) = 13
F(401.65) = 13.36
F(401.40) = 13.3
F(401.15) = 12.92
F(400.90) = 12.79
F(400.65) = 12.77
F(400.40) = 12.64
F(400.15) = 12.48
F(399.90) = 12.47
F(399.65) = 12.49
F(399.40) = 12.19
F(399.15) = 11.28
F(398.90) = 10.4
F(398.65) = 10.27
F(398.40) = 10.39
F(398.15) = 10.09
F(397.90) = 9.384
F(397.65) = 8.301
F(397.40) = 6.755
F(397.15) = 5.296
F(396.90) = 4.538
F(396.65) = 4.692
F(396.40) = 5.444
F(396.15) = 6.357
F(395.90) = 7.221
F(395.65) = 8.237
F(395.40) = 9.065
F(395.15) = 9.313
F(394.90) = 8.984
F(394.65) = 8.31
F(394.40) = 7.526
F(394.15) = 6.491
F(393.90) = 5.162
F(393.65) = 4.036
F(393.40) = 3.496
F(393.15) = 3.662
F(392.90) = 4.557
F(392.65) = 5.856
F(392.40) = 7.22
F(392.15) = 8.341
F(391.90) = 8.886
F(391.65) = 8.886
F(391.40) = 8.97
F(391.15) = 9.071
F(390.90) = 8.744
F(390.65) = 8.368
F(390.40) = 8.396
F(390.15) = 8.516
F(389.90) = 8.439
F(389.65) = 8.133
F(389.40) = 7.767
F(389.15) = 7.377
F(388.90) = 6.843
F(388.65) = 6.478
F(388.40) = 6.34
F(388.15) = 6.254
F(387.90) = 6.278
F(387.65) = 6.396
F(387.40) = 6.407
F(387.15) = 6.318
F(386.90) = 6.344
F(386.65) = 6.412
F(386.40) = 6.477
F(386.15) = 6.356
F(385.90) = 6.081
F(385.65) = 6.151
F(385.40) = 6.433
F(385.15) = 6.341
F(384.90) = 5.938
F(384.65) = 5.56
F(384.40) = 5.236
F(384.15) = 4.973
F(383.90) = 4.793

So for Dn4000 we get 1.9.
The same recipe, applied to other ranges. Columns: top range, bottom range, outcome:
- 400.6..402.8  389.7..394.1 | 1.94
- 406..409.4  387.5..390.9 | 1.83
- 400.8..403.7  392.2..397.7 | 2.10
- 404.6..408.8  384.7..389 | 2.15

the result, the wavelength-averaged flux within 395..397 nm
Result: 6.91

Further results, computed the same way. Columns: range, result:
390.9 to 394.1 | 6.6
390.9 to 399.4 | 7.56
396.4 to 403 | 10.8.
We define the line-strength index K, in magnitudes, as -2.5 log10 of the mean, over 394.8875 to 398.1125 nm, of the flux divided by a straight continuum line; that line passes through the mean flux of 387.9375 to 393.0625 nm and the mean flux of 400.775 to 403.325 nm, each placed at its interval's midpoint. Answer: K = 0.39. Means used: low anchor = 7.62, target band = 7.22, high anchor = 13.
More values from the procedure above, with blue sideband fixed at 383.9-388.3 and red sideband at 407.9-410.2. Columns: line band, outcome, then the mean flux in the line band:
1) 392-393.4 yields 0.34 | 5.76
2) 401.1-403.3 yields -0.22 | 13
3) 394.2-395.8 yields 0.02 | 8.45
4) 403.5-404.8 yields -0.13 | 12.6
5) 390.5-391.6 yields -0.17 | 8.79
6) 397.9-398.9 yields -0.07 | 10.2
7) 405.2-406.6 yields -0.03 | 12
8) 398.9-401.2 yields -0.22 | 12.3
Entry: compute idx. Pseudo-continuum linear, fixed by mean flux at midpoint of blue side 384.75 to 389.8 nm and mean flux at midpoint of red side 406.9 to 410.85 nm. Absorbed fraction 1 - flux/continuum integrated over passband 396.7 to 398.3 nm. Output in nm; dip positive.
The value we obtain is 0.34 nm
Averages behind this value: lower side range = 6.56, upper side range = 12.3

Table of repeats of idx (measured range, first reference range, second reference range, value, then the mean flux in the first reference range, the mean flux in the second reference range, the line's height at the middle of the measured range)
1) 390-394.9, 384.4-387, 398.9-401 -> 0.984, 6.16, 12.3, 9.05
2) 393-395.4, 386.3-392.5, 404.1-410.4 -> 0.647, 7.51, 12.2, 8.78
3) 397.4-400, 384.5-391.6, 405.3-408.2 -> -0.184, 7.06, 11.9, 9.8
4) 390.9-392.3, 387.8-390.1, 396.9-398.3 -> -0.281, 7.16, 7.7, 7.32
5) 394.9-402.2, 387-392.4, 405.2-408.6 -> 0.061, 7.66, 12.1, 9.95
